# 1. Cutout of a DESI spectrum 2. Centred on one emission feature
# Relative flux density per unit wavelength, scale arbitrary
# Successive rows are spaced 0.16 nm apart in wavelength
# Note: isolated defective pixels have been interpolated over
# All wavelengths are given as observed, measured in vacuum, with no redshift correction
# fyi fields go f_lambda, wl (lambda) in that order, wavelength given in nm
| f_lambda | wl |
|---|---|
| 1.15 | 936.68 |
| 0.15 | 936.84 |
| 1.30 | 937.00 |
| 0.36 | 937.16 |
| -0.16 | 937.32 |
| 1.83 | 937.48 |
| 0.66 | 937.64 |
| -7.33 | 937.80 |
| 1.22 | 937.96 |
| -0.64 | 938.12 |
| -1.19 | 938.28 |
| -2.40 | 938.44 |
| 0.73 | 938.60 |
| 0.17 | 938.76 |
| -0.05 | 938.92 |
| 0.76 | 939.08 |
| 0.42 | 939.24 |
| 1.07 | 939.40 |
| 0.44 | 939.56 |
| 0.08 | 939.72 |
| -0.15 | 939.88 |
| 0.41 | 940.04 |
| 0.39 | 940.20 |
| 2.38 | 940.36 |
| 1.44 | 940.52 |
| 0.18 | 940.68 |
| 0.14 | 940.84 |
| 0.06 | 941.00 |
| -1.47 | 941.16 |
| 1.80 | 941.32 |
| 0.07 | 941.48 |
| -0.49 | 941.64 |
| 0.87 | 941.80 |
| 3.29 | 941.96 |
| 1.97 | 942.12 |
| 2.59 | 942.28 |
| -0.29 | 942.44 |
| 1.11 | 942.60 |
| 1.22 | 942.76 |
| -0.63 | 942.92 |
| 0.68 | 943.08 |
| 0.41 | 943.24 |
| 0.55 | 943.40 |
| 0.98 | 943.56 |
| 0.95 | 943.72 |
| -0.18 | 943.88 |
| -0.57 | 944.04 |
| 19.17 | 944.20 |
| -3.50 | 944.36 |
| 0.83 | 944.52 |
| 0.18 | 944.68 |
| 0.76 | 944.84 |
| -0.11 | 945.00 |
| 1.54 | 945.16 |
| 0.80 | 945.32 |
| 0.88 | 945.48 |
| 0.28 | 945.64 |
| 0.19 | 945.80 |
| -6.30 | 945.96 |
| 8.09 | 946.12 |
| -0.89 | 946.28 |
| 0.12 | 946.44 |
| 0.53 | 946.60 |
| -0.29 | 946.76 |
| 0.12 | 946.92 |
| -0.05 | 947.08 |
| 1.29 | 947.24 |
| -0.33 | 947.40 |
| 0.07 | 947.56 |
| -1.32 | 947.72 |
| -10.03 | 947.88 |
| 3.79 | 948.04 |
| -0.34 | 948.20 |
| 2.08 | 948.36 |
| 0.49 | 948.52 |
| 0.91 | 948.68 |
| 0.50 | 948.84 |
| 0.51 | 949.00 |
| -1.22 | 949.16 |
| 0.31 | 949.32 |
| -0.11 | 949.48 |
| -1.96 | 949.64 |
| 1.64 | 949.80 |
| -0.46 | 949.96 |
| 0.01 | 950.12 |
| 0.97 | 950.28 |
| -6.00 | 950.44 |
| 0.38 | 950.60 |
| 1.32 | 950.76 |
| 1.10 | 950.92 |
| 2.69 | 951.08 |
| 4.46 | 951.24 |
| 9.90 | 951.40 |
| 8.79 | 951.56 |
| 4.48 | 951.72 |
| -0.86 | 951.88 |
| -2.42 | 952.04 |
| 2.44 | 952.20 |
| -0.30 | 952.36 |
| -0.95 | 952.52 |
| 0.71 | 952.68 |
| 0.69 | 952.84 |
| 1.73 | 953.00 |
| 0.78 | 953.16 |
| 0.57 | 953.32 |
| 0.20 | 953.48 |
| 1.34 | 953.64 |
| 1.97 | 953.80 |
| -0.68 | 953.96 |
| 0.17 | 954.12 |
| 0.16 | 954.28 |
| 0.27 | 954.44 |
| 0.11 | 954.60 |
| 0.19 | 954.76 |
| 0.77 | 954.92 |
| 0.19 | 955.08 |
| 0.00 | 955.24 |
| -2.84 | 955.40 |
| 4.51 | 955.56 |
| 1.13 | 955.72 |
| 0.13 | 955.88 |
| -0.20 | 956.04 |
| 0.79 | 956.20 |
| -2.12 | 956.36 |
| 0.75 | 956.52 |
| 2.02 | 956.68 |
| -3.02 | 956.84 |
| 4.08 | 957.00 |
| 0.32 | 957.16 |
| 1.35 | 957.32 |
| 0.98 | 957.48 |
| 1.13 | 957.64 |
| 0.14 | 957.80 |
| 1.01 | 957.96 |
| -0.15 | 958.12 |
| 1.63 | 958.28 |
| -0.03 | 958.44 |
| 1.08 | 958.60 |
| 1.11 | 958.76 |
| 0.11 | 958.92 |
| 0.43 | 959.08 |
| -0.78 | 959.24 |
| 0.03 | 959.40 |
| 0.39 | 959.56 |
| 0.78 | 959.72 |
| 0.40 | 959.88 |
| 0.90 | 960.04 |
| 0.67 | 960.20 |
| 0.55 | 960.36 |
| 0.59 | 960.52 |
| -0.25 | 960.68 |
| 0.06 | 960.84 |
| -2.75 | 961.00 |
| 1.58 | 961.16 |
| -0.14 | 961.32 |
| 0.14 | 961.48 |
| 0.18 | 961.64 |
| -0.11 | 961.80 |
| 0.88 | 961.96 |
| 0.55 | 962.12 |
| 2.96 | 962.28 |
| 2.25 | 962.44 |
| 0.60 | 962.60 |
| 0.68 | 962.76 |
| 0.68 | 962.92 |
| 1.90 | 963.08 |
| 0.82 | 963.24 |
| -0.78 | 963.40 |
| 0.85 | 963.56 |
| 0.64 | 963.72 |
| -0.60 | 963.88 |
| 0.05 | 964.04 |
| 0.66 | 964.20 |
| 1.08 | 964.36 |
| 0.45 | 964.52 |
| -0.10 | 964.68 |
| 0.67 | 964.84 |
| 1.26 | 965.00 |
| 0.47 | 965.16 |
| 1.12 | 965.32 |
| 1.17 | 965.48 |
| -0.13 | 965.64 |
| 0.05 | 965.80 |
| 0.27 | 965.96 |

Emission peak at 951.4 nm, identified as H-beta 4861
